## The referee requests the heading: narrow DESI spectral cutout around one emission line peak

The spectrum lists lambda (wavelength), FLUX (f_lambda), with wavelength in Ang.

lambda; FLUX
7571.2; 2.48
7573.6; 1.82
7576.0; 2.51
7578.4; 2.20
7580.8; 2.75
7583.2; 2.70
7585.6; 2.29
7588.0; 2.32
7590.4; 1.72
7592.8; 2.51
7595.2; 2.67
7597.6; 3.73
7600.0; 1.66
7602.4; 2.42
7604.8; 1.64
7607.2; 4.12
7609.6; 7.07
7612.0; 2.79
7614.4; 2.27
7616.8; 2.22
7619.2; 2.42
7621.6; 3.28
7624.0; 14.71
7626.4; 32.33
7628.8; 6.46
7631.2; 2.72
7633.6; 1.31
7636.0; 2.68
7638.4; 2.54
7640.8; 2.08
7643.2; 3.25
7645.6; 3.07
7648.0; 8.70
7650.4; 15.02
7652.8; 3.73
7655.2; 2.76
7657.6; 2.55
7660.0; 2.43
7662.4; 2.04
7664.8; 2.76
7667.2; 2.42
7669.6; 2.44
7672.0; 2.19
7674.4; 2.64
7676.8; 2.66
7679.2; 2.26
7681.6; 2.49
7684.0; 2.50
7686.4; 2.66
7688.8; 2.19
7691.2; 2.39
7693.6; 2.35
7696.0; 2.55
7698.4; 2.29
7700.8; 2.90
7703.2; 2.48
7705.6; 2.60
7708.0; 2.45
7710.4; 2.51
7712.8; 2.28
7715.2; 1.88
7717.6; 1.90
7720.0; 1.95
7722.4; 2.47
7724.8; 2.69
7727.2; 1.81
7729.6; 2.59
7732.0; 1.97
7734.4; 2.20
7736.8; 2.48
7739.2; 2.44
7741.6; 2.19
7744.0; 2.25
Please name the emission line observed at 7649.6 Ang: [N II] 6583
